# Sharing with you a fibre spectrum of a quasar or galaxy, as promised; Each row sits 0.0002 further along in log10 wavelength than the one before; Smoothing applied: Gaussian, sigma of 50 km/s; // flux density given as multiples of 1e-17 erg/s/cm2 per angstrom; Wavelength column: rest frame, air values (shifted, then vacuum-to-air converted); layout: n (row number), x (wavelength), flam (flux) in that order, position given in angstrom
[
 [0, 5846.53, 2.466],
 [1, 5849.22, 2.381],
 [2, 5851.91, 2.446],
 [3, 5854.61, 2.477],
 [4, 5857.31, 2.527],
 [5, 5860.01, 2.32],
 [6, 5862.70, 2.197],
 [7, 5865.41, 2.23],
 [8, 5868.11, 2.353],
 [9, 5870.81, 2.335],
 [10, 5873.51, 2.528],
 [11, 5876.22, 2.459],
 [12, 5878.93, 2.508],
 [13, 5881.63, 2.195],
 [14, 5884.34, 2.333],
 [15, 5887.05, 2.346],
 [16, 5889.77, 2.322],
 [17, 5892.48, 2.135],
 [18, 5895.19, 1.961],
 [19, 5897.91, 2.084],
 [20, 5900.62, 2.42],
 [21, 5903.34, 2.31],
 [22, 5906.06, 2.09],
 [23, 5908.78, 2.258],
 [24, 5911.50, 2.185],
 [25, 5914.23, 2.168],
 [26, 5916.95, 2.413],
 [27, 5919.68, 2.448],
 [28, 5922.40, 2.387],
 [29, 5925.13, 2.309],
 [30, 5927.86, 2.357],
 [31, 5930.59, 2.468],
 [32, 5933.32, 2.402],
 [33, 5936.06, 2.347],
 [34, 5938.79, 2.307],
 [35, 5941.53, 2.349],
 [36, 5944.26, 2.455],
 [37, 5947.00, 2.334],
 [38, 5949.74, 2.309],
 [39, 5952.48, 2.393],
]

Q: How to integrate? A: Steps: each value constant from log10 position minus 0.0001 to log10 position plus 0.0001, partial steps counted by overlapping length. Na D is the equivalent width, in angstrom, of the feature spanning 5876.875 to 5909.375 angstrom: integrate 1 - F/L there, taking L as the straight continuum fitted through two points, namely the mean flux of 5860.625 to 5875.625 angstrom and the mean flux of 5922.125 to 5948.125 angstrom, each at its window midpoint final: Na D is 1.3 angstrom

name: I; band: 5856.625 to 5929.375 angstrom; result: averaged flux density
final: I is 2.3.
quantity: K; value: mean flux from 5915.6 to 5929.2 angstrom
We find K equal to 2.38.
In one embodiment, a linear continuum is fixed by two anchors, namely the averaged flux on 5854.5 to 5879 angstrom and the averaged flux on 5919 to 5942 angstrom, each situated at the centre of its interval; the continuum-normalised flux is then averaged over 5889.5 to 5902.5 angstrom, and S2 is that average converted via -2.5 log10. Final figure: 0.10 mag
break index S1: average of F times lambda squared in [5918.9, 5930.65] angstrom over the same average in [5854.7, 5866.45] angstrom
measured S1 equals 1.04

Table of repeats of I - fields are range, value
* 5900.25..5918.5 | 2.26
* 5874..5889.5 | 2.37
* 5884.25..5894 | 2.27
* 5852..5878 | 2.39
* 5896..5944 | 2.31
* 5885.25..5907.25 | 2.21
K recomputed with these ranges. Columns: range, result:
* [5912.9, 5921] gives 2.34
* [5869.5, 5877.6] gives 2.44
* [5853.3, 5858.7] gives 2.5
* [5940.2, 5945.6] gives 2.41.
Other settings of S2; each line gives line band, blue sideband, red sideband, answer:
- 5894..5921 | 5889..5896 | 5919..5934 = 0.01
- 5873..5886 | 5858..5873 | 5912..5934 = -0.03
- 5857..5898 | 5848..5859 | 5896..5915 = 0.02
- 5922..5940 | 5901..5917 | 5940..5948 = -0.02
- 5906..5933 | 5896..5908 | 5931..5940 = -0.01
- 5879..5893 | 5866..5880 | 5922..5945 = 0.05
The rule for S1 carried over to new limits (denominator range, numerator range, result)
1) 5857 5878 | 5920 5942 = 1.02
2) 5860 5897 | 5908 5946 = 1.04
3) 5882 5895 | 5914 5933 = 1.07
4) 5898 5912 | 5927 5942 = 1.07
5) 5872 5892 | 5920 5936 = 1.02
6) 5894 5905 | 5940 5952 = 1.09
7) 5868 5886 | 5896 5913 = 0.94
